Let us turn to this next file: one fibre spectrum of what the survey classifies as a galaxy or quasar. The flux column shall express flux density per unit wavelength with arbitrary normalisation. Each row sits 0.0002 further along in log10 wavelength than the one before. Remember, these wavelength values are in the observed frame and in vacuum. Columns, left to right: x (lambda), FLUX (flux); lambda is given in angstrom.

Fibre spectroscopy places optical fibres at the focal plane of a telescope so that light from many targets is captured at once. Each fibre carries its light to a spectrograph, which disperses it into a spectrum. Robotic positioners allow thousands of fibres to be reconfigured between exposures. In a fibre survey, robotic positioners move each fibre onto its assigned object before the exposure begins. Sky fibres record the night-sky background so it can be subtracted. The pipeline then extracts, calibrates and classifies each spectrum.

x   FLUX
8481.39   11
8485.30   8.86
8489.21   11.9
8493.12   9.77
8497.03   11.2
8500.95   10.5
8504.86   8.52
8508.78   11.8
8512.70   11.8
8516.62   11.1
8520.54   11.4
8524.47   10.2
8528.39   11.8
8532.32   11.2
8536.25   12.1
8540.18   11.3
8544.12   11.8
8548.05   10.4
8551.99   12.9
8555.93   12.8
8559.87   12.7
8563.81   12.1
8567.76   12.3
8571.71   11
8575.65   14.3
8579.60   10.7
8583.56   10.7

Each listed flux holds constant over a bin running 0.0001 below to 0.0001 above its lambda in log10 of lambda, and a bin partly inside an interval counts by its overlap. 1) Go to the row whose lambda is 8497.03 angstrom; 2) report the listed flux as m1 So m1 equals 11.2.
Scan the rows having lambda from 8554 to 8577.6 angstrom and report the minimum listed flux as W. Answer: 11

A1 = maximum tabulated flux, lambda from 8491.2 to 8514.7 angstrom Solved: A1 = 11.8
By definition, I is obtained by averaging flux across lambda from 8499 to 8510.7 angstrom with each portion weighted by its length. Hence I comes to 10.3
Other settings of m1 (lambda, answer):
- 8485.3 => 8.86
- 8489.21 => 11.9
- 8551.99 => 12.9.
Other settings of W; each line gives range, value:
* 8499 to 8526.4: 8.52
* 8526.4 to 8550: 10.4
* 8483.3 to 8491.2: 8.86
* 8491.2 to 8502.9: 9.77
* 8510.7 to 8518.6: 11.1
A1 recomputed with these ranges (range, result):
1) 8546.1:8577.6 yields 14.3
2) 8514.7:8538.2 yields 12.1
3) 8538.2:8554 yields 12.9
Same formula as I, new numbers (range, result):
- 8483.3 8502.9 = 10.4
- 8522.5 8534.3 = 11.1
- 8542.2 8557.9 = 12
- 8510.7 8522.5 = 11.4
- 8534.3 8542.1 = 11.7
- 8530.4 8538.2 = 11.7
